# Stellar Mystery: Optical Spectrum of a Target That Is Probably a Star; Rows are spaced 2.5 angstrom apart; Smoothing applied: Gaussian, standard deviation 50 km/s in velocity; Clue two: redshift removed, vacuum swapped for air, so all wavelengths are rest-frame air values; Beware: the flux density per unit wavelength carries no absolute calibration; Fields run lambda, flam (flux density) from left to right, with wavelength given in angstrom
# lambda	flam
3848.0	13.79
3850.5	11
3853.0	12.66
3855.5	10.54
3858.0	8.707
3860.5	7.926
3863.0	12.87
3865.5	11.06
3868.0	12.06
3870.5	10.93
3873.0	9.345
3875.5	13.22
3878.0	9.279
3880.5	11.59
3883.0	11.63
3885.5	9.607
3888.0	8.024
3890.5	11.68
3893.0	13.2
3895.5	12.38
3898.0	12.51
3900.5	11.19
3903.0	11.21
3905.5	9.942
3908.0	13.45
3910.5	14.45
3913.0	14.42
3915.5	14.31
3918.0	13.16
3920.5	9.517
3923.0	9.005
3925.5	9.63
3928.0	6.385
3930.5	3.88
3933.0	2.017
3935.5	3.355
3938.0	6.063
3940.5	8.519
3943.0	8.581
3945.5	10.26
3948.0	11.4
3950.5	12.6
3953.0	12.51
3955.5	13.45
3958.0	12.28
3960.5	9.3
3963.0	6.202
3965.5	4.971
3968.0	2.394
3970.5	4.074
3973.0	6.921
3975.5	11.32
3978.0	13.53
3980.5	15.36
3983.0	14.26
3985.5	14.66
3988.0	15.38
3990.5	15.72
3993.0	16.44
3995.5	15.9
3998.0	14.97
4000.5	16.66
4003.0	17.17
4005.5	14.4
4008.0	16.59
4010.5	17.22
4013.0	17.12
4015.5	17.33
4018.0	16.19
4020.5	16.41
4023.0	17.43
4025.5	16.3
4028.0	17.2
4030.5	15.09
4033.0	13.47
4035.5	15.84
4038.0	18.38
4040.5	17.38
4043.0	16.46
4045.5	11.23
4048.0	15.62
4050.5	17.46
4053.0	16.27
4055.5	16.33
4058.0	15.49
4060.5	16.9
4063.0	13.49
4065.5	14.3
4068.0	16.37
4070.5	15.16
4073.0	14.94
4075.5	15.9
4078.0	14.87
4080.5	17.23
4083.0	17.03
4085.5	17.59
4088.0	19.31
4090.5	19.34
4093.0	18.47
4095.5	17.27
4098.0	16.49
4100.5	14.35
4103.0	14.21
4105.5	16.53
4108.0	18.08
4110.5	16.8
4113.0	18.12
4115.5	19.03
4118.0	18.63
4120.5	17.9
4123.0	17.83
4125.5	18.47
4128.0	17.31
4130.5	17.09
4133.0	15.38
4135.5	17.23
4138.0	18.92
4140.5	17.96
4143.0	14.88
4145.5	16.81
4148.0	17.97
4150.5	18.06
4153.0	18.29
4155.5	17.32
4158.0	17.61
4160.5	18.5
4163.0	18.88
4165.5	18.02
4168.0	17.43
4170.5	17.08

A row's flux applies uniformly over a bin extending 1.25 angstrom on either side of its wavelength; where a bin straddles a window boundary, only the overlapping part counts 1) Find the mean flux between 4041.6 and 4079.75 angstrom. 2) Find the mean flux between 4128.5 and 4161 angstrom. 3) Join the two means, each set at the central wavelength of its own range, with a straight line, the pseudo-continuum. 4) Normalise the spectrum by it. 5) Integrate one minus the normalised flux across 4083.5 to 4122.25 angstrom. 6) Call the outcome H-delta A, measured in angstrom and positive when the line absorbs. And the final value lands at -2.6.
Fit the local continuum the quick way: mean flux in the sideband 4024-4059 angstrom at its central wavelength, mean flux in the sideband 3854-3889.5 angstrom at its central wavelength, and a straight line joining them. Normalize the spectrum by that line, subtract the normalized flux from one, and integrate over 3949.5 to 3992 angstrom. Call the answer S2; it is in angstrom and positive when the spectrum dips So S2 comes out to 8.68 angstrom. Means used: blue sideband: 10.5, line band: 10.9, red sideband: 15.9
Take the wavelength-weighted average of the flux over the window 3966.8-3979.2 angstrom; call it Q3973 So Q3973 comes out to 7.65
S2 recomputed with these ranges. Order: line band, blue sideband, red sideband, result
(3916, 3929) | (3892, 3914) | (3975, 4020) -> 3.2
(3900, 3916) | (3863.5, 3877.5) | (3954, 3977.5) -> -4.3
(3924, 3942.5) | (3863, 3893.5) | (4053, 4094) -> 9.8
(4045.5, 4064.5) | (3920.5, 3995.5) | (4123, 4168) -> -2.5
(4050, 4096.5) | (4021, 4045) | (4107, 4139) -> 1.2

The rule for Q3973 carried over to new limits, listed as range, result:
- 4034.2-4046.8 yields 15.8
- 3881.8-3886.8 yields 10.6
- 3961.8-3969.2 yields 4.53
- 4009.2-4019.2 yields 17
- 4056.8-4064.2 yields 15.3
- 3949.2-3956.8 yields 12.8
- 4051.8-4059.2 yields 16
